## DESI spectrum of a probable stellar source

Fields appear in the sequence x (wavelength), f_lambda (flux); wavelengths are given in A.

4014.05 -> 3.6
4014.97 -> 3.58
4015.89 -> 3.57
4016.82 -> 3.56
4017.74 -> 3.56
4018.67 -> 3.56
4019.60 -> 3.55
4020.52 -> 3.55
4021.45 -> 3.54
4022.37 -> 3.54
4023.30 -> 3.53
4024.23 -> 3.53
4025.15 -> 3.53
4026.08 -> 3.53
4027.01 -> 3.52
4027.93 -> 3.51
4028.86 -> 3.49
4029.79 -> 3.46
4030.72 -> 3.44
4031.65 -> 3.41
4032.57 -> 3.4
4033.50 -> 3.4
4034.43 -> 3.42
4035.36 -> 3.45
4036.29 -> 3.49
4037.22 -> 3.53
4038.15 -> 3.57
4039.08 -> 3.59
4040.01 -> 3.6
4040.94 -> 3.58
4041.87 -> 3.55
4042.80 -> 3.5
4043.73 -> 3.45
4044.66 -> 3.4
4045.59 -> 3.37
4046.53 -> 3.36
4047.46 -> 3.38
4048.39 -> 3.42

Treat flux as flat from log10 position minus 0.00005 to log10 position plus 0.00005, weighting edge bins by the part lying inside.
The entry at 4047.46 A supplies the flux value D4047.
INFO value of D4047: 3.38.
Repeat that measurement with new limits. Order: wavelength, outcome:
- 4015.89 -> 3.57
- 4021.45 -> 3.54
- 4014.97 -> 3.58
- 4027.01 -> 3.52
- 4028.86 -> 3.49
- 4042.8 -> 3.5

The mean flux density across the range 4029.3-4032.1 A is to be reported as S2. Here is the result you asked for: 3.43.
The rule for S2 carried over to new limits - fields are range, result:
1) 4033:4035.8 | 3.42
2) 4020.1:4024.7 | 3.54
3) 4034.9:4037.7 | 3.49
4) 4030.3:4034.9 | 3.42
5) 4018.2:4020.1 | 3.55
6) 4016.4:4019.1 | 3.56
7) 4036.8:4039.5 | 3.56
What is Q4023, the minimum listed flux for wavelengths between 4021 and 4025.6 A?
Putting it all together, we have 3.53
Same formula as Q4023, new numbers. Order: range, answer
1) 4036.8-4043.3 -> 3.5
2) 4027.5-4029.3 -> 3.49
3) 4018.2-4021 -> 3.55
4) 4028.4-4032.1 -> 3.41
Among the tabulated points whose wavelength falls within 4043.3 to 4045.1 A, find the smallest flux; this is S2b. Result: 3.4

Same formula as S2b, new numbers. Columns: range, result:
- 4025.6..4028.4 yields 3.51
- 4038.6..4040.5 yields 3.59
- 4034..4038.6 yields 3.42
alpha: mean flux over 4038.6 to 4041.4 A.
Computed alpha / 3.59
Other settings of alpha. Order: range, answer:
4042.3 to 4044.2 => 3.48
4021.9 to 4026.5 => 3.53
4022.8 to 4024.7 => 3.53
